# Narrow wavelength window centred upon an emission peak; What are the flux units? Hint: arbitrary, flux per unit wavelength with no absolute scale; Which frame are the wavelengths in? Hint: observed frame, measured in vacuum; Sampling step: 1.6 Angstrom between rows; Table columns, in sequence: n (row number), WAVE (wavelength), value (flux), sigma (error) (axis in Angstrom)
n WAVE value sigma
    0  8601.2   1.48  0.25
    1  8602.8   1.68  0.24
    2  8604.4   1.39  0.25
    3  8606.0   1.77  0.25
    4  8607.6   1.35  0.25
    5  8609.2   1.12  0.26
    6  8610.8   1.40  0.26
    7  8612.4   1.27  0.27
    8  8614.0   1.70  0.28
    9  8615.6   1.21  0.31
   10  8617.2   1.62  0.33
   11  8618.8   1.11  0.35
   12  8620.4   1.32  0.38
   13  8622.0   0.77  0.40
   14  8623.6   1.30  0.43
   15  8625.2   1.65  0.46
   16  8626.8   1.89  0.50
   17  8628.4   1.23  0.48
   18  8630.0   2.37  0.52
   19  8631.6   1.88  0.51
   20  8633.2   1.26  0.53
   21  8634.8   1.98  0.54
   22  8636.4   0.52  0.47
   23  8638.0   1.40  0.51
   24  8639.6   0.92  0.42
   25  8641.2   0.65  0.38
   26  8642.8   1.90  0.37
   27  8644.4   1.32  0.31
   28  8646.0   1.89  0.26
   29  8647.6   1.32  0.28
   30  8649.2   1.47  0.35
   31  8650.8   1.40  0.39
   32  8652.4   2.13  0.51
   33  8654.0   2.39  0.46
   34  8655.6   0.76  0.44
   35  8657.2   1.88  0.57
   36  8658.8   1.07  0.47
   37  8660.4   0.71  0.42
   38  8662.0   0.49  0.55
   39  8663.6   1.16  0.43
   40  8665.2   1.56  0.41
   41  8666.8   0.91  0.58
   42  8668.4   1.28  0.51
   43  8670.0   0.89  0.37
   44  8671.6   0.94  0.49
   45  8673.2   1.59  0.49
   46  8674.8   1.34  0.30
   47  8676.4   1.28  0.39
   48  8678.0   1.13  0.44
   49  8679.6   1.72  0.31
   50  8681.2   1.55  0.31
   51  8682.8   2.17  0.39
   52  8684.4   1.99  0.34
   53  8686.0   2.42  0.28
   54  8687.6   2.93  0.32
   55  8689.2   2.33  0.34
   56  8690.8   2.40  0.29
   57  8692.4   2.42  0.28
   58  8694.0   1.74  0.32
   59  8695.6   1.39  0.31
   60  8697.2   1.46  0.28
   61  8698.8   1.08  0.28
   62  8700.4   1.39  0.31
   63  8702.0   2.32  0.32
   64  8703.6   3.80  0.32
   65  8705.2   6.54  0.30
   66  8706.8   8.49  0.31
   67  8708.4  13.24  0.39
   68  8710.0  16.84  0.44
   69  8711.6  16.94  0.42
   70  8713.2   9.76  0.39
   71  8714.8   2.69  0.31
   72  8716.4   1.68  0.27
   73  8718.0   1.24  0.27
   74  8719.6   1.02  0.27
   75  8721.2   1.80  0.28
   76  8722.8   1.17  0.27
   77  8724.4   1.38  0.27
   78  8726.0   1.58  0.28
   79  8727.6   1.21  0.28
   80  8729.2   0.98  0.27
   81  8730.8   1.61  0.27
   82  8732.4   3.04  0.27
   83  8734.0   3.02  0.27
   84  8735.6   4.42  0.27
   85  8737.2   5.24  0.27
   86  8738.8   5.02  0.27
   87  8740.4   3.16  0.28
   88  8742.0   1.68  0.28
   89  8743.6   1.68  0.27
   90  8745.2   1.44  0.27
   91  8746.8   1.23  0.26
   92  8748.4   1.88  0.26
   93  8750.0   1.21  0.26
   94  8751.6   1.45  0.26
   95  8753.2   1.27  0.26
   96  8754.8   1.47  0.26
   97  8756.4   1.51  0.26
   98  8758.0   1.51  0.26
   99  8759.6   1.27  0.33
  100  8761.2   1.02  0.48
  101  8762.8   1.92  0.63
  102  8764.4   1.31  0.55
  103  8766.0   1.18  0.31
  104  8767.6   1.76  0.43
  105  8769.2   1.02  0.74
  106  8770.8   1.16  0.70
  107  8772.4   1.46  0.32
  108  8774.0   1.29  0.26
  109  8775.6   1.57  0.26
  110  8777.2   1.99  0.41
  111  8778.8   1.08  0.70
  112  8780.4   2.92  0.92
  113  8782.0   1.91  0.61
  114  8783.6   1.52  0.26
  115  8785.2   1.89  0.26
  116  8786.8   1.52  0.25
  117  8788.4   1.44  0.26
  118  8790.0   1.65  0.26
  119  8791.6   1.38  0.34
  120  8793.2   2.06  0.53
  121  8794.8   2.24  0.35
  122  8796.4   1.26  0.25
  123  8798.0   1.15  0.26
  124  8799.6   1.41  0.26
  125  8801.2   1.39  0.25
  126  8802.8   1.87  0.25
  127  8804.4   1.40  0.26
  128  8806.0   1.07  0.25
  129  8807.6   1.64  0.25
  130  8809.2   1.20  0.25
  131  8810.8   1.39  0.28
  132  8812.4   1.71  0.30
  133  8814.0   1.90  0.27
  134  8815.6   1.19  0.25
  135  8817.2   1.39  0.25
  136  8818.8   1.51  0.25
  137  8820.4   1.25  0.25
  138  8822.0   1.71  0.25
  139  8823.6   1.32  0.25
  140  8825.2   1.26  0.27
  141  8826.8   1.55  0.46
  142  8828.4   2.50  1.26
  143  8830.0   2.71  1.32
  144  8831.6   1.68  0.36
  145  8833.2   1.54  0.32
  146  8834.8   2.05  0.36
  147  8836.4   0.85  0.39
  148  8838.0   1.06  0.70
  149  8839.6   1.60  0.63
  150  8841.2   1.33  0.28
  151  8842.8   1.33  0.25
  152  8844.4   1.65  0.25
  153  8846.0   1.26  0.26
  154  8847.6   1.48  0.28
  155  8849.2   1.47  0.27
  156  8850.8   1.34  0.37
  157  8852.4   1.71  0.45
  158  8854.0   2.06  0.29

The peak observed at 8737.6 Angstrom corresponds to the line [N II] 6583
